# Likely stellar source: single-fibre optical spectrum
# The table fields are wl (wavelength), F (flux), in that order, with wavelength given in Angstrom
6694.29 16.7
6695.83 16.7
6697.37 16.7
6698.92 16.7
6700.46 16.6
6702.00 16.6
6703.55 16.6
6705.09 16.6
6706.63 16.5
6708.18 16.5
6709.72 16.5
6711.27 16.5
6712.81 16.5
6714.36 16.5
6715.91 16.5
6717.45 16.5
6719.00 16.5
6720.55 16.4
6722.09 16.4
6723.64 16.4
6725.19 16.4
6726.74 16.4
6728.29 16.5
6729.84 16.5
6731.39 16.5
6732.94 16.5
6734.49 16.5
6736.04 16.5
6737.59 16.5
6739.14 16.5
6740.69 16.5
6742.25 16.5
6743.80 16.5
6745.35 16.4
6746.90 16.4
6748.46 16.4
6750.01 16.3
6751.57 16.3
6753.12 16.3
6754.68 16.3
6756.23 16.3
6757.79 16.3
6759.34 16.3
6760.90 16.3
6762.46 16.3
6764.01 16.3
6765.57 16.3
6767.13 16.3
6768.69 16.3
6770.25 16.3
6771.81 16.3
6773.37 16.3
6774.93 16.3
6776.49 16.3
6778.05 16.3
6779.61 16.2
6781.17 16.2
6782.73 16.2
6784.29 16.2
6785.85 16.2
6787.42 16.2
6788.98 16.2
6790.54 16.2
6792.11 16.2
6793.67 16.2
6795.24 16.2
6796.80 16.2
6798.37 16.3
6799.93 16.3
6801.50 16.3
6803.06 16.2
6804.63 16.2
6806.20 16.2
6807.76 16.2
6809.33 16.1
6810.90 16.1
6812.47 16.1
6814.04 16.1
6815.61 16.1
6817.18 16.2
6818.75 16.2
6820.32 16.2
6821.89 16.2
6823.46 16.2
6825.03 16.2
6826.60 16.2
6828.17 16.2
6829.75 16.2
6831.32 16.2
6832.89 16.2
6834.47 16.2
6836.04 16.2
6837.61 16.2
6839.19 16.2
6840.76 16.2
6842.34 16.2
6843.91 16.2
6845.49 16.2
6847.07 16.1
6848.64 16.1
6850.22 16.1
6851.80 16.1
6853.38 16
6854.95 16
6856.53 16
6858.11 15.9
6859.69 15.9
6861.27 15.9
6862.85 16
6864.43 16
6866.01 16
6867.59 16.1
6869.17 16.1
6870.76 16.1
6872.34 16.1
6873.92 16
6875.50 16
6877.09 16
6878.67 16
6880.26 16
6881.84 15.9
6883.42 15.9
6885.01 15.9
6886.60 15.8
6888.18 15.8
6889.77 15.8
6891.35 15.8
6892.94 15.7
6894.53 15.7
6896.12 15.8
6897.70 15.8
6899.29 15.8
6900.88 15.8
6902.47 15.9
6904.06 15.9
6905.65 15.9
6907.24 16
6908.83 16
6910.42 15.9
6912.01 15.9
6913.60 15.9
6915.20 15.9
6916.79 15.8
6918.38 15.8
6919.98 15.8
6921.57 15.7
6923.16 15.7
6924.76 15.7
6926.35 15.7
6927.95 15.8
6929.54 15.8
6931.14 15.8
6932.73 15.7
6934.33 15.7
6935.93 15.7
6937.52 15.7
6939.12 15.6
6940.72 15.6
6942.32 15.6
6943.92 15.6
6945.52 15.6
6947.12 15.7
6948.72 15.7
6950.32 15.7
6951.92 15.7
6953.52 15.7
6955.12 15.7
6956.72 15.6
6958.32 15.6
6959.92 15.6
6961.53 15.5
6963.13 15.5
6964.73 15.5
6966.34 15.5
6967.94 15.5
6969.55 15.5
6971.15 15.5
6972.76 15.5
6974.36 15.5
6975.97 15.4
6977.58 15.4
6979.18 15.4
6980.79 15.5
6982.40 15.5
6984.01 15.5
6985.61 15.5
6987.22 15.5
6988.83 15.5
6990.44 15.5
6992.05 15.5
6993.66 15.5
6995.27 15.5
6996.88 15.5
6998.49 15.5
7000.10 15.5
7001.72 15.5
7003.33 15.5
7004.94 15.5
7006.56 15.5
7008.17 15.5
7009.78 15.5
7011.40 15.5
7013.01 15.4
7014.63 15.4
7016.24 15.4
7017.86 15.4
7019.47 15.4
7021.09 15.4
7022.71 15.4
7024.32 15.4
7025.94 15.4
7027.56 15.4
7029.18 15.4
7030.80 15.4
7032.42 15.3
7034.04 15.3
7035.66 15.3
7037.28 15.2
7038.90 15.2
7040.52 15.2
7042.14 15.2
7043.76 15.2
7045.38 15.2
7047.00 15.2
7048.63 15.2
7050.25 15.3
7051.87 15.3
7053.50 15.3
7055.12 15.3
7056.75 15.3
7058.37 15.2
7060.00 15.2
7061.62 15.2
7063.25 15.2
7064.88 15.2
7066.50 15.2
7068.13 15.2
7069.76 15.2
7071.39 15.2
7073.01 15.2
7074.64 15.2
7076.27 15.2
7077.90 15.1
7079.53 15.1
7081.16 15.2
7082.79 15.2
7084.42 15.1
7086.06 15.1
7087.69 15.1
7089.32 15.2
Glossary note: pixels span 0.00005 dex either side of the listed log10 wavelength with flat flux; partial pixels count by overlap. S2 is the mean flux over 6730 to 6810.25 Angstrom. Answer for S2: 16.3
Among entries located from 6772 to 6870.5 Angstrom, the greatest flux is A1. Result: 16.3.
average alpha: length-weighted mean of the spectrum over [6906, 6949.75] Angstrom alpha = 15.8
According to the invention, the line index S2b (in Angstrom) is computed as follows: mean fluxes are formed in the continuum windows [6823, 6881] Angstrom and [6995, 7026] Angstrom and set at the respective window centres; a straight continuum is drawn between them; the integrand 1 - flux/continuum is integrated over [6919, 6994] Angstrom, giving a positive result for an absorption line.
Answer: 0.4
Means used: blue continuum 16.1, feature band 15.6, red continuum 15.5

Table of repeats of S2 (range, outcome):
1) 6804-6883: 16.1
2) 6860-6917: 15.9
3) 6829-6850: 16.2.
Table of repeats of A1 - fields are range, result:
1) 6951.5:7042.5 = 15.7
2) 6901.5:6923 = 16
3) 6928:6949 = 15.8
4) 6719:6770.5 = 16.5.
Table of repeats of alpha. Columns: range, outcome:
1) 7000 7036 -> 15.4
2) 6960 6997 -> 15.5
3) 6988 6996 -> 15.5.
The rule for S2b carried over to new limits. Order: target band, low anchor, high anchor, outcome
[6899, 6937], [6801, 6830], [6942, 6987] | -0.16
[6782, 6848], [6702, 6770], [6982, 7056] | -0.23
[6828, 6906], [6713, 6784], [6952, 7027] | -0.29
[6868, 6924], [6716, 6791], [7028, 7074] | -0.21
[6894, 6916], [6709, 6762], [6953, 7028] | -0.10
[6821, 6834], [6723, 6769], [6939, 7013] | -0.09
